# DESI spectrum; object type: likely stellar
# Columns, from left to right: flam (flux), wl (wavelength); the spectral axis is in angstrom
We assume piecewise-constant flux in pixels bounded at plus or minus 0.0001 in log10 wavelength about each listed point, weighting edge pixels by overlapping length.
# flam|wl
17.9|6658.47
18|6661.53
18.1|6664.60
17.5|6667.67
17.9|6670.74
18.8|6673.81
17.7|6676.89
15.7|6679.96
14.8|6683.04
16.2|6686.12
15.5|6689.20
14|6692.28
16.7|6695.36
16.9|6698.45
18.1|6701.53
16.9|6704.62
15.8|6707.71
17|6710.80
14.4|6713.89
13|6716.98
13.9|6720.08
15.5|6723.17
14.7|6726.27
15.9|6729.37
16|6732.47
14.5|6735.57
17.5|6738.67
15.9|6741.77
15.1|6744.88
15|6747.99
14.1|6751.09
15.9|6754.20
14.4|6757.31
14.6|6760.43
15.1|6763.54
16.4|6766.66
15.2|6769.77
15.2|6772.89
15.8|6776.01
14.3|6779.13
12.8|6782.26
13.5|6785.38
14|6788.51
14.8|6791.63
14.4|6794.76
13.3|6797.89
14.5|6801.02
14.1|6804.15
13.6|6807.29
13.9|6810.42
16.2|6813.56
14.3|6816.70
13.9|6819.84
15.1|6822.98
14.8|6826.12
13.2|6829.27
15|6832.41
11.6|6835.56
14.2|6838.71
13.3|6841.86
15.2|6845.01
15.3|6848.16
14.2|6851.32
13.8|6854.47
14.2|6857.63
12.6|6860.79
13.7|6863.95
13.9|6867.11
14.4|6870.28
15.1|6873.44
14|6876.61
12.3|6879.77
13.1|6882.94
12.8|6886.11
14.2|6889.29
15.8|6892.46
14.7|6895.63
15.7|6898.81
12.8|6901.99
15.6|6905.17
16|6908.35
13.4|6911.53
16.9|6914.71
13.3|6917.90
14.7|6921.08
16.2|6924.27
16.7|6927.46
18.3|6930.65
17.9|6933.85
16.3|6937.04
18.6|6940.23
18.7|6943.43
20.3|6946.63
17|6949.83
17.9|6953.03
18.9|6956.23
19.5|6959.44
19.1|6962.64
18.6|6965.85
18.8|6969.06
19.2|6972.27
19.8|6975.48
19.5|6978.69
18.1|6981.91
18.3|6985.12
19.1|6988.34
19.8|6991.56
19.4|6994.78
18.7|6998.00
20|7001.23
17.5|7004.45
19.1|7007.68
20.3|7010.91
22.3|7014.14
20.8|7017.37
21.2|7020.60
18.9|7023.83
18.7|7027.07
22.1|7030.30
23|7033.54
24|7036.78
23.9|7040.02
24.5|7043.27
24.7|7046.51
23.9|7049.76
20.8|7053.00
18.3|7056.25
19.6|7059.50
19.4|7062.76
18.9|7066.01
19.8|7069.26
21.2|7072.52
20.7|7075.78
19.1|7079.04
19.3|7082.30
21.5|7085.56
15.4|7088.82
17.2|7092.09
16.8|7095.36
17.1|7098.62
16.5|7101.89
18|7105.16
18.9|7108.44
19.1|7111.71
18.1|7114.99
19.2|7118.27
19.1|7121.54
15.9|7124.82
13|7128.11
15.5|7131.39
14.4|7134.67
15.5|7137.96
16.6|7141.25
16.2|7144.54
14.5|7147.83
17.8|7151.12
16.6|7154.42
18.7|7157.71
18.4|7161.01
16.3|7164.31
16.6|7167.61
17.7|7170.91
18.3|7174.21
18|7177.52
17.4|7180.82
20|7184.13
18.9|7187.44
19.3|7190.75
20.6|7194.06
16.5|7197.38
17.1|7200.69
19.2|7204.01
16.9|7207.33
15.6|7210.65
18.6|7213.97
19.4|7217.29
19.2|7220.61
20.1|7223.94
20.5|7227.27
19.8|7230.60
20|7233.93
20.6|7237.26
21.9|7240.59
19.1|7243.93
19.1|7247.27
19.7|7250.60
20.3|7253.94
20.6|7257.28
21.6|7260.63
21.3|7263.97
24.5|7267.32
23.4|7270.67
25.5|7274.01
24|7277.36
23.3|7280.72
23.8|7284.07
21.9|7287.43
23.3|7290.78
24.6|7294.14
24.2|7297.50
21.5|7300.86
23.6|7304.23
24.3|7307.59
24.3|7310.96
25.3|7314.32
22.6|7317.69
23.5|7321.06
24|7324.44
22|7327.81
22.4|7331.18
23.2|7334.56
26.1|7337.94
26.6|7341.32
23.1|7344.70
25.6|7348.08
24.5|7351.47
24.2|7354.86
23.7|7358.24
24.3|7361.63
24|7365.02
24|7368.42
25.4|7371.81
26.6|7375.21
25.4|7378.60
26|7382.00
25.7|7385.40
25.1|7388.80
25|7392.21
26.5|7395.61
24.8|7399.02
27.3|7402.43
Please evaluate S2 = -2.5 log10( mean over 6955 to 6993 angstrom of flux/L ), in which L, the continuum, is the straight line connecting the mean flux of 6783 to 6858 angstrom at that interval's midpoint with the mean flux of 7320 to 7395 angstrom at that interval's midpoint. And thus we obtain -0.114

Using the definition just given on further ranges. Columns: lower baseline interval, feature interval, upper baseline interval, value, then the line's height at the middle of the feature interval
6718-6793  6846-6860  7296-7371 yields 0.155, 16.5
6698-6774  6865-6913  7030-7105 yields 0.234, 17.7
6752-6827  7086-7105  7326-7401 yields 0.175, 20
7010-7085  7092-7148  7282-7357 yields 0.285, 21.8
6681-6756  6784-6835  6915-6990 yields 0.161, 16.5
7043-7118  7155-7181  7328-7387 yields 0.193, 21.1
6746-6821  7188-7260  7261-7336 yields 0.152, 22.2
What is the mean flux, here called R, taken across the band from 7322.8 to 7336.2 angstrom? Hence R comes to 22.9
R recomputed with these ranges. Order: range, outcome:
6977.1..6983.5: 18.8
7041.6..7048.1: 24.6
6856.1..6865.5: 13.5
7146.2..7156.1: 16.3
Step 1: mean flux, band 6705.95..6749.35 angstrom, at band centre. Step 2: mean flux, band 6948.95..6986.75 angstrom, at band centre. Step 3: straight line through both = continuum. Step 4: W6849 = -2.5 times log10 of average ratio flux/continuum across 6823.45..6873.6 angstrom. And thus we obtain 0.21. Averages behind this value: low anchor 15.3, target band 14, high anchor 18.8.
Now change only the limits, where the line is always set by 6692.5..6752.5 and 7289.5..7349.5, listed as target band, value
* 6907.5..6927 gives 0.206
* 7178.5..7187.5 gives 0.177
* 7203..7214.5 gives 0.273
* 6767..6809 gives 0.153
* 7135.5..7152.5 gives 0.318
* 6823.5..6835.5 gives 0.212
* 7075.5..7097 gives 0.123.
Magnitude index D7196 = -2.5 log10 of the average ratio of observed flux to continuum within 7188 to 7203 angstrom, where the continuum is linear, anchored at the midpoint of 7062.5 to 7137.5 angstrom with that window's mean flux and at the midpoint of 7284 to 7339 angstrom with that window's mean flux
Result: 0.11 mag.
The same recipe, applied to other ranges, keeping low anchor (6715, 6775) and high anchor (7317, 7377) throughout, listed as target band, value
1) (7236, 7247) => 0.12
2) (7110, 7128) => 0.17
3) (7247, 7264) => 0.12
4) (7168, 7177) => 0.21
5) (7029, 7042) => -0.19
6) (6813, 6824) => 0.11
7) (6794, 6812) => 0.15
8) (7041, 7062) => -0.11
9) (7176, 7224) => 0.19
